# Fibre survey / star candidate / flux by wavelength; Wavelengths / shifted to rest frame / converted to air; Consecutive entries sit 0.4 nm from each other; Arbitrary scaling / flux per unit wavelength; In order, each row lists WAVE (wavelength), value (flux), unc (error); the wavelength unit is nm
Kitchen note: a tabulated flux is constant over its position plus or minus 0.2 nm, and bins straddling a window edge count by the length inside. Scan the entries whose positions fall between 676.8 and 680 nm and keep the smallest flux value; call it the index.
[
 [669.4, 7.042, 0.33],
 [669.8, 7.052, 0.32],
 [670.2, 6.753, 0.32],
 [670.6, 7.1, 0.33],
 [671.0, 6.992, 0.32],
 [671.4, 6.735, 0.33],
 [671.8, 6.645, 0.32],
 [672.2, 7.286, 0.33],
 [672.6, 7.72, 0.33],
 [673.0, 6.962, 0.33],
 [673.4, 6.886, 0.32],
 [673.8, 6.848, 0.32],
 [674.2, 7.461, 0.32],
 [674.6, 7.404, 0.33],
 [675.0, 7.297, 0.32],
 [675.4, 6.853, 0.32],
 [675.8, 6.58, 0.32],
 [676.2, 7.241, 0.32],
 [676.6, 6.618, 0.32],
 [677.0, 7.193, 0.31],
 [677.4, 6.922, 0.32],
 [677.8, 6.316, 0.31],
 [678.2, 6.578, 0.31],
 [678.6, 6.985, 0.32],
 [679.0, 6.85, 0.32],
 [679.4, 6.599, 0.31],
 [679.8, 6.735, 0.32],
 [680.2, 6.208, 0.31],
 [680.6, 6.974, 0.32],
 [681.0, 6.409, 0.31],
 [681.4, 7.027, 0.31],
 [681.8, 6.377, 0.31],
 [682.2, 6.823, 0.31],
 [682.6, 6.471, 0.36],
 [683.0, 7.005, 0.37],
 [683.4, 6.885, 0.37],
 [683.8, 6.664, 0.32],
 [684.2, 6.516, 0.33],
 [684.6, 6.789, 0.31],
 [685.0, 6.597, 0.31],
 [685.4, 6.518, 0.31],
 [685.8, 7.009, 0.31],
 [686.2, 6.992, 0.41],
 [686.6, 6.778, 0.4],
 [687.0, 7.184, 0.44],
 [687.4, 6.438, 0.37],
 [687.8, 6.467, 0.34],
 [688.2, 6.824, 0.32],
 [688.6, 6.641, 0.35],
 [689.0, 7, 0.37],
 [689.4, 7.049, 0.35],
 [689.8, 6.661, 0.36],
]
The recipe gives 6.316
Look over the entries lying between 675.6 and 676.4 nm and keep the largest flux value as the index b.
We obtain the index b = 7.241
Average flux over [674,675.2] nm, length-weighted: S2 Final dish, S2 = 7.39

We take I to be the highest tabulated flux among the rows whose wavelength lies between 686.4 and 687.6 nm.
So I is 7.184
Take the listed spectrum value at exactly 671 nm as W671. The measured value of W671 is 6.992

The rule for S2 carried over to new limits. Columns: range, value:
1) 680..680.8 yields 6.59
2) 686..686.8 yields 6.88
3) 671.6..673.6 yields 7.1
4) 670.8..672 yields 6.79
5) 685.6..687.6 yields 6.88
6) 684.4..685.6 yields 6.63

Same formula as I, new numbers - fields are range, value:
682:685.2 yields 7.005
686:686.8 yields 6.992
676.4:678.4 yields 7.193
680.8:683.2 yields 7.027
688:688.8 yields 6.824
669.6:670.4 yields 7.052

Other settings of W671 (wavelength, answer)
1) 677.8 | 6.316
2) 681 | 6.409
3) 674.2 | 7.461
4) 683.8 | 6.664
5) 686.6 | 6.778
